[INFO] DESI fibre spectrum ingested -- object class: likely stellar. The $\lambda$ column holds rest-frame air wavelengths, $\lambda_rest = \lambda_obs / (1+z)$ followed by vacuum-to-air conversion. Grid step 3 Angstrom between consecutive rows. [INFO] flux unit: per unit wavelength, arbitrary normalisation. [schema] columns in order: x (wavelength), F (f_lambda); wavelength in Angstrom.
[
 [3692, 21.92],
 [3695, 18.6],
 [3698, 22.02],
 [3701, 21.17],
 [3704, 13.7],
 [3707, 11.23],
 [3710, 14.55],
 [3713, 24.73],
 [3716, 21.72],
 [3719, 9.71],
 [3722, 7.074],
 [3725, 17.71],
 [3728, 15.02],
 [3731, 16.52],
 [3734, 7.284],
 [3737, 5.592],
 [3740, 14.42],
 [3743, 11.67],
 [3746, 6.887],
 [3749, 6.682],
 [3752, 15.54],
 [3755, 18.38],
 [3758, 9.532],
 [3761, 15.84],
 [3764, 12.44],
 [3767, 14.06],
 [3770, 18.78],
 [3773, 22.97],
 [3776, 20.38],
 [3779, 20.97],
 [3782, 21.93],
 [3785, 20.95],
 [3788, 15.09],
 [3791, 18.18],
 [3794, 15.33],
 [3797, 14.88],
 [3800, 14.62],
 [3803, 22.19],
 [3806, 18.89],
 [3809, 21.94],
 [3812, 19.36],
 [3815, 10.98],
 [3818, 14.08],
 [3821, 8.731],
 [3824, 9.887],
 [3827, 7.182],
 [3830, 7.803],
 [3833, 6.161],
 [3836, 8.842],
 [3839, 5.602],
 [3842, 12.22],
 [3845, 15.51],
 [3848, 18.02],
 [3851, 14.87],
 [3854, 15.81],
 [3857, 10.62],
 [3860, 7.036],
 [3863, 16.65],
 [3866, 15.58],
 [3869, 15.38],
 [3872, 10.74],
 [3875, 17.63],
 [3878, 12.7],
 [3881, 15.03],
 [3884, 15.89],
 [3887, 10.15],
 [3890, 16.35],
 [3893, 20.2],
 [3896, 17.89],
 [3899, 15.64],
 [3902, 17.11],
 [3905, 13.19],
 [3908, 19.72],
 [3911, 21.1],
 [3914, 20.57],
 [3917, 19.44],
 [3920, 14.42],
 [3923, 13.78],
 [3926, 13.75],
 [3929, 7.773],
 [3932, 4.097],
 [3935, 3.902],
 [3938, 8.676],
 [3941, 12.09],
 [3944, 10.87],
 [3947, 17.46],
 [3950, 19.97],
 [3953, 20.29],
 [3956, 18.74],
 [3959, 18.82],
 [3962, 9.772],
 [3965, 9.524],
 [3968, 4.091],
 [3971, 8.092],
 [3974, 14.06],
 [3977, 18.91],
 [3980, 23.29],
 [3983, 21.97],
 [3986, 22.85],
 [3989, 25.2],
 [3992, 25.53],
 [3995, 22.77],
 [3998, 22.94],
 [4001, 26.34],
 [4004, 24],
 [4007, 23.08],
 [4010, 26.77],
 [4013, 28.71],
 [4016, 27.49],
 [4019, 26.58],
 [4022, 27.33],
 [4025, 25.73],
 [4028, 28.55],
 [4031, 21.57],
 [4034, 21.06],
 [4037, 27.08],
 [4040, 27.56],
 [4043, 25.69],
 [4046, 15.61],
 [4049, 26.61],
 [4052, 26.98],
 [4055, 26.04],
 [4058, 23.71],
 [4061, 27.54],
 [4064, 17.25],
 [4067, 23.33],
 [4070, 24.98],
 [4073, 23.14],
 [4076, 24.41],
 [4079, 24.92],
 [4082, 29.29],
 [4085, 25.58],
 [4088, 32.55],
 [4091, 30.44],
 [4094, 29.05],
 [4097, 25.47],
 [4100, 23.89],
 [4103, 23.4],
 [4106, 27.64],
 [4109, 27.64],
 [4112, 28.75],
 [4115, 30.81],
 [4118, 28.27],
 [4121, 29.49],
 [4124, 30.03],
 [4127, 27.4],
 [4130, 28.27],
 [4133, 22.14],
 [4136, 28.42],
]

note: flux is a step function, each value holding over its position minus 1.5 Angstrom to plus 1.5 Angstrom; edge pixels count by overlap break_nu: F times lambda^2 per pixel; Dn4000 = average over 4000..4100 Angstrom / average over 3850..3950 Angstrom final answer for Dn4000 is 1.94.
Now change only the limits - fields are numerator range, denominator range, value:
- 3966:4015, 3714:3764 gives 1.91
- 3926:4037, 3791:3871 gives 1.53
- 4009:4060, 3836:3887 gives 2.07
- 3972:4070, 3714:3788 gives 1.87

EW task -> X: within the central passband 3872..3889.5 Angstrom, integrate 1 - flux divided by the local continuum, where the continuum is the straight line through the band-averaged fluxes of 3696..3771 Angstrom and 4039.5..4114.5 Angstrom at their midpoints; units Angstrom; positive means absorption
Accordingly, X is 4.6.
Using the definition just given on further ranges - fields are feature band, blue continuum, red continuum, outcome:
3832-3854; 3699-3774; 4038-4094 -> 7.19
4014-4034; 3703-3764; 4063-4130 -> -1.50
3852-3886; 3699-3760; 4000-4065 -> 9.02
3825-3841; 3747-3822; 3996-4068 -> 9.50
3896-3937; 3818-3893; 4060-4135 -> 4.04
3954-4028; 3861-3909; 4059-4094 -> 1.30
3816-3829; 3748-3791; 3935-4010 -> 5.45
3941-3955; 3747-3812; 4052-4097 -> 3.47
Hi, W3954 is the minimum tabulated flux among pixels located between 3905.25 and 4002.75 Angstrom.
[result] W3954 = 3.902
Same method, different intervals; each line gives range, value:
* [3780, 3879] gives 5.602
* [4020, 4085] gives 15.61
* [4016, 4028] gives 25.73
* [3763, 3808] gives 12.44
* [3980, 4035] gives 21.06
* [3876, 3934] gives 4.097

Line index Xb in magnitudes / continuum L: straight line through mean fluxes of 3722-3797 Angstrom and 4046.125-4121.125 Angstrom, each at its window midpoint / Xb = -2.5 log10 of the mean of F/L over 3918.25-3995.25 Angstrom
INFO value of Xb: 0.42 mag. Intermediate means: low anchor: 14.9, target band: 14.9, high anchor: 26.2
